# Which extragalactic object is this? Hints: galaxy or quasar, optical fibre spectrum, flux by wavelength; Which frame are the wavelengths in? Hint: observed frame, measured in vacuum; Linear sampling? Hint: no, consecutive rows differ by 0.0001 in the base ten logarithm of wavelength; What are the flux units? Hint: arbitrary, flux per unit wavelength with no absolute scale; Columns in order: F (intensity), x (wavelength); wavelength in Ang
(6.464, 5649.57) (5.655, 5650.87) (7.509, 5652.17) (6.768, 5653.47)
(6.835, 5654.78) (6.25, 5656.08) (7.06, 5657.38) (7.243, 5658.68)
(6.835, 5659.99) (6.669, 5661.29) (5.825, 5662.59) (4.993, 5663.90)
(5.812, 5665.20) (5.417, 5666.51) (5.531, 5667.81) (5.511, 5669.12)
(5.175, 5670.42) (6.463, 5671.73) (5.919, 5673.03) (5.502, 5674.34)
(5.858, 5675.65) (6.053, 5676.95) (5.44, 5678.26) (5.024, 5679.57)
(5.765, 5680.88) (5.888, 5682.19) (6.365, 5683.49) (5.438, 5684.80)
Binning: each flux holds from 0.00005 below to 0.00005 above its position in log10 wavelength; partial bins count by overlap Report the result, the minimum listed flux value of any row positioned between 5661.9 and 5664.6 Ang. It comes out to 4.993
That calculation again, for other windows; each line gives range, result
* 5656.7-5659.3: 7.06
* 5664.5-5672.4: 5.175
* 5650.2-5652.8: 5.655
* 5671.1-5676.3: 5.502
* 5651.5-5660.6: 6.25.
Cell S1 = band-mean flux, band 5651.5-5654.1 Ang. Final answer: 7.14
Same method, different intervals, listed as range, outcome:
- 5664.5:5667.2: 5.61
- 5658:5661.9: 6.92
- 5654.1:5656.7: 6.53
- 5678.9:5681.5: 5.38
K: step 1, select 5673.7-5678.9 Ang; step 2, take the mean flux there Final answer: 5.72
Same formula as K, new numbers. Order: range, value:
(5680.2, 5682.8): 5.81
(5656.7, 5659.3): 7.15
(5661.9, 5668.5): 5.52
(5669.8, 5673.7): 5.85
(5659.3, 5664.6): 6.08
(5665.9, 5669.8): 5.49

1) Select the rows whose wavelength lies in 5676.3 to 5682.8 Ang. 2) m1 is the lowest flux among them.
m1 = 5.024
